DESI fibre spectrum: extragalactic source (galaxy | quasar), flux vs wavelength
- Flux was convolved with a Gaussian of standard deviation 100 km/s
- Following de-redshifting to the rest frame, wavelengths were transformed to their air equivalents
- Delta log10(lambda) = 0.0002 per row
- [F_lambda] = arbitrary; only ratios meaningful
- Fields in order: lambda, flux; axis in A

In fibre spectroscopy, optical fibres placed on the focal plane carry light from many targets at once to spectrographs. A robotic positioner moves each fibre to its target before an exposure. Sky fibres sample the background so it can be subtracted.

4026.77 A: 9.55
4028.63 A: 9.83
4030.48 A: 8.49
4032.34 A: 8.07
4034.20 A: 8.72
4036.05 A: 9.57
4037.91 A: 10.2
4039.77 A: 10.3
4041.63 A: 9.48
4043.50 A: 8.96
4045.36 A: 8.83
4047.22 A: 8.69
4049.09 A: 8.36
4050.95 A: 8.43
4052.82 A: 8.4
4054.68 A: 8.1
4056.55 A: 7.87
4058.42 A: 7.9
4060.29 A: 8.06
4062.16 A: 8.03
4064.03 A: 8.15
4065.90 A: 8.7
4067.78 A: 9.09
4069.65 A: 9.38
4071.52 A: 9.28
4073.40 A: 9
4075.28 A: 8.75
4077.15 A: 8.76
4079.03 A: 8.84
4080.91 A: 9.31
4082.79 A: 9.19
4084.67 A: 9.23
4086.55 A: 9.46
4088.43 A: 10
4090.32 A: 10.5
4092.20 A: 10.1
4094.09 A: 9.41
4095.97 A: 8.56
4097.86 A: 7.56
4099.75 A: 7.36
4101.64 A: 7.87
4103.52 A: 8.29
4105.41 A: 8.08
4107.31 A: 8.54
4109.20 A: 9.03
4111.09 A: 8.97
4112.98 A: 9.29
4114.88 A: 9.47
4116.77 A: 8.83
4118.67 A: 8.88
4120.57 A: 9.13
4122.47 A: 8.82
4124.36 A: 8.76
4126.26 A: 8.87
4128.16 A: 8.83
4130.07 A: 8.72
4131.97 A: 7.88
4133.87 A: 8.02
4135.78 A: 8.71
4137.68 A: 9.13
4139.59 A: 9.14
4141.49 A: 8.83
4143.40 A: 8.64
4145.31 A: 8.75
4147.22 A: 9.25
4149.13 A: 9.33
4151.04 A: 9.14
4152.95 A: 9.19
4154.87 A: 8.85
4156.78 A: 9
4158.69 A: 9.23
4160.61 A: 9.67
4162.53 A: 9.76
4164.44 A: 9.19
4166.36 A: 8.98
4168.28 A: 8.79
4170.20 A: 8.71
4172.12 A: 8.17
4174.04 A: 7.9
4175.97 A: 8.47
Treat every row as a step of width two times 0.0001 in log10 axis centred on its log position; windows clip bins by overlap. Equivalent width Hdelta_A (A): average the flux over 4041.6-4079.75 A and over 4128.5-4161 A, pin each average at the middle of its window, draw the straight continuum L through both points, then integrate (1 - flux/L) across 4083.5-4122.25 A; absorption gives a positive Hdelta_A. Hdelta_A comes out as -0.8 A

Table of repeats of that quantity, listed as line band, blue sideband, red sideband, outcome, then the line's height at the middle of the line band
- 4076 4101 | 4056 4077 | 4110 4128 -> -0.9 A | 8.76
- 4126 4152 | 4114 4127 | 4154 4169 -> 0.8 A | 9.07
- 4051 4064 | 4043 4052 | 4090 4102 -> 0.8 A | 8.65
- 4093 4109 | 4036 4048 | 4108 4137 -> 1.3 A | 8.98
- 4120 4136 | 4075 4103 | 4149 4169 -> 0.8 A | 9.1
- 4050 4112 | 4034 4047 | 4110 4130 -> 3.1 A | 9.2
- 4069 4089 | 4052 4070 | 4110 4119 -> -1.4 A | 8.59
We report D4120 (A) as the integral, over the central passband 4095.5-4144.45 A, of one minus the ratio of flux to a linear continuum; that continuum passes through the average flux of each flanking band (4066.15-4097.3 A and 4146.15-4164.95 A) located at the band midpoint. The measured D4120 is 3.4 A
